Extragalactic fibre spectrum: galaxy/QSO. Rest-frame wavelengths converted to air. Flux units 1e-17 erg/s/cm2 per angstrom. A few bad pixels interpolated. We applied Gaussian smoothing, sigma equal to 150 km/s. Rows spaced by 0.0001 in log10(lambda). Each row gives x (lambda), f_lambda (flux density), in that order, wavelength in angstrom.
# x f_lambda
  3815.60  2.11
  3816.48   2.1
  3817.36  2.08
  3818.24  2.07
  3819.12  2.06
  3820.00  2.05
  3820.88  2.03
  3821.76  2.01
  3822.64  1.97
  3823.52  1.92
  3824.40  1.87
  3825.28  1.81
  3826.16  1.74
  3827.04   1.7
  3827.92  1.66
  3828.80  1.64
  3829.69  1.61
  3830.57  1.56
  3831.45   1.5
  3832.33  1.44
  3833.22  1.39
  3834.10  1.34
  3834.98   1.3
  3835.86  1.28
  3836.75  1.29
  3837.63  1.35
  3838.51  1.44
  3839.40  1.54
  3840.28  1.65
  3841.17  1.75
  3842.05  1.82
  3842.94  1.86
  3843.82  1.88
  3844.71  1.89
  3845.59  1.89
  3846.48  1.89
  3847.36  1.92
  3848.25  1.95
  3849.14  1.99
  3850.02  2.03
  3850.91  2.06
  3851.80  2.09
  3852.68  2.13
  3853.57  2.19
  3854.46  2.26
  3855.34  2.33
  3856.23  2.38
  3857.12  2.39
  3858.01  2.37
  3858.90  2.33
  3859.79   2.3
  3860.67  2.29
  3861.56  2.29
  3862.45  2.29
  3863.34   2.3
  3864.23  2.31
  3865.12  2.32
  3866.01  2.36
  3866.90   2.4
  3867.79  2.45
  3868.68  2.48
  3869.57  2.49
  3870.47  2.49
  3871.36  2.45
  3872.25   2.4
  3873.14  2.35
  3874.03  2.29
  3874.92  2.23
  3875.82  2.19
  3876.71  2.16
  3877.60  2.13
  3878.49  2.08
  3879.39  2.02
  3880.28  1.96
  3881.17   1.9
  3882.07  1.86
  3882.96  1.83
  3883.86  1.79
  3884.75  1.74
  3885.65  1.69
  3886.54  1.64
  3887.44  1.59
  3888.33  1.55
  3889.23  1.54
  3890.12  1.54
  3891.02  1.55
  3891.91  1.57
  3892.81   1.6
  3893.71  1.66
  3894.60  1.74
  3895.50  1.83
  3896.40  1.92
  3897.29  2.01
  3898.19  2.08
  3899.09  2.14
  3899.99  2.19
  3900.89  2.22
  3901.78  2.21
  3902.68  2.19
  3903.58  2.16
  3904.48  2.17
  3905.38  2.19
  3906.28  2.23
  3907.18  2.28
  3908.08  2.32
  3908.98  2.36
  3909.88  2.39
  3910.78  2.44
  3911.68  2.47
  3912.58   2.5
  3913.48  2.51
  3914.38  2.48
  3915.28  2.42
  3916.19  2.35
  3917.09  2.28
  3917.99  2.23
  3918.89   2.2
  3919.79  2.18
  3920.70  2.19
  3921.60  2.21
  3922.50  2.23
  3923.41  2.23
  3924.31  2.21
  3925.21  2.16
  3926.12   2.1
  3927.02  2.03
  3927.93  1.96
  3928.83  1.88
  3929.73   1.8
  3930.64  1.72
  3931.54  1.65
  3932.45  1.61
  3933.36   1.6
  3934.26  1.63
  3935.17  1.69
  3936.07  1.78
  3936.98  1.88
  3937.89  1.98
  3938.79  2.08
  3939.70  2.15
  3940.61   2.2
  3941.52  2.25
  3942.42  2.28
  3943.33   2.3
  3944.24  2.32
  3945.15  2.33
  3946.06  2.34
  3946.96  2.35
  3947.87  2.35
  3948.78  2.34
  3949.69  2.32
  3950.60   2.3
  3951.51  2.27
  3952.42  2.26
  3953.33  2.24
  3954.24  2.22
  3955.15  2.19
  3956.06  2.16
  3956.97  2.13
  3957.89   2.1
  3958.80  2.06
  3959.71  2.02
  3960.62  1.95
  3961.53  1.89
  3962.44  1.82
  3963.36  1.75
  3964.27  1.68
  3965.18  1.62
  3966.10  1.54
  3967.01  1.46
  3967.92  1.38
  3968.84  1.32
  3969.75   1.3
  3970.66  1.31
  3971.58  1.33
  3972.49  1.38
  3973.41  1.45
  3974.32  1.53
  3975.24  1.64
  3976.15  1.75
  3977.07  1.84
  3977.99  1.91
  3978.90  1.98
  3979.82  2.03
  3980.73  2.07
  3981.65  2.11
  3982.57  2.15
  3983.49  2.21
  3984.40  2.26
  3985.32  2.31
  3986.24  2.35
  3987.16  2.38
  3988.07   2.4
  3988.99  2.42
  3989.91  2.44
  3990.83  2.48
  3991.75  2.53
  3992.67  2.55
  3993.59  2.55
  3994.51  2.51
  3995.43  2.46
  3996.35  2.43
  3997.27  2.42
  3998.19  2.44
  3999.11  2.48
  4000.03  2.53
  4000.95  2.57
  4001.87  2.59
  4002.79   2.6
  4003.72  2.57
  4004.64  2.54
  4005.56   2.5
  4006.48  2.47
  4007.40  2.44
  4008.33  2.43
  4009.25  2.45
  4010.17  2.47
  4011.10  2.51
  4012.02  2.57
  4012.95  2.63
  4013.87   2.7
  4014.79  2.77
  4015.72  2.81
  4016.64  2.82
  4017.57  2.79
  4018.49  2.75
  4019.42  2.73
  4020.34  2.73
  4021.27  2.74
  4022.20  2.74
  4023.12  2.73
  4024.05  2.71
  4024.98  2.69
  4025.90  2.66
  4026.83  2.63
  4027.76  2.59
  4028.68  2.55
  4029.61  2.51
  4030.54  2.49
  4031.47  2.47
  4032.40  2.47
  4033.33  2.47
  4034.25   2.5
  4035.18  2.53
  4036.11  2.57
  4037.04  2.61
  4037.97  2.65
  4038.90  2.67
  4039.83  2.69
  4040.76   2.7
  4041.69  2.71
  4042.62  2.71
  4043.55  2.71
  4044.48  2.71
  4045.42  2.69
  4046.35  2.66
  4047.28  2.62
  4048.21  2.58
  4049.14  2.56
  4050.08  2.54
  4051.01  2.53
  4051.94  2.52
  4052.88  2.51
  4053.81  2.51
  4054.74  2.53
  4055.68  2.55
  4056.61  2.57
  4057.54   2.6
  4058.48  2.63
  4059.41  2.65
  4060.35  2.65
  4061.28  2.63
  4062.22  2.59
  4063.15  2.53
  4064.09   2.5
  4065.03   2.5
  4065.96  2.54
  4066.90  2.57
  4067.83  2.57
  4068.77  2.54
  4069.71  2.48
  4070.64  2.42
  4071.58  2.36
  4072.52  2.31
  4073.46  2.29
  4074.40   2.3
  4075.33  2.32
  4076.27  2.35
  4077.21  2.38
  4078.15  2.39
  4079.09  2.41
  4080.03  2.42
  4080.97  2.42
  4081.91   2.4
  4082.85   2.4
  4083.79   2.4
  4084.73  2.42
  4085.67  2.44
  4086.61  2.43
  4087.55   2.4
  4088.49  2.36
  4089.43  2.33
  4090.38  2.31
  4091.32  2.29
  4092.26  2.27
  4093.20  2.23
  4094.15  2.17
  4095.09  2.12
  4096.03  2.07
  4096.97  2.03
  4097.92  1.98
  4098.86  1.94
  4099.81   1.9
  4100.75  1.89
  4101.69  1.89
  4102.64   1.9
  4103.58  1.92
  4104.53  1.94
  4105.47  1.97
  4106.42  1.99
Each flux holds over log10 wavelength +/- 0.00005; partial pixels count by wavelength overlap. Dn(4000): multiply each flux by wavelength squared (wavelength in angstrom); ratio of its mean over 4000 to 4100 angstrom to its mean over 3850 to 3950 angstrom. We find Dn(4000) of 1.3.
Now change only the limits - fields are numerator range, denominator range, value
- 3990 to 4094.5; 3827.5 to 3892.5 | 1.42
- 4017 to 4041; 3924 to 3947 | 1.37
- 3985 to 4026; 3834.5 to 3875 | 1.33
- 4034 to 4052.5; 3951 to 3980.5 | 1.52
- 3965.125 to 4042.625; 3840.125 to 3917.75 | 1.19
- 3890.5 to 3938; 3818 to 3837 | 1.28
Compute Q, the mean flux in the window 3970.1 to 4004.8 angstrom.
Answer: 2.19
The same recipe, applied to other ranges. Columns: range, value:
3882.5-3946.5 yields 2.04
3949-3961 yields 2.17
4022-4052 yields 2.61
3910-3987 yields 2.02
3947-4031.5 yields 2.26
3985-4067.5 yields 2.57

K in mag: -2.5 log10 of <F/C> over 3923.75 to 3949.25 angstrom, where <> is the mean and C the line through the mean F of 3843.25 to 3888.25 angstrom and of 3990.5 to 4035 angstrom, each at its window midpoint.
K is 0.16 mag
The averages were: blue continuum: 2.14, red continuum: 2.58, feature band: 2.04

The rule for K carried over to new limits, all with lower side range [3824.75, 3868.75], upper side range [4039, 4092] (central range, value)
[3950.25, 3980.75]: 0.23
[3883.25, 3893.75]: 0.25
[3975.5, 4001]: 0.00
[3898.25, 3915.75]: -0.11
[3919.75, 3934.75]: 0.10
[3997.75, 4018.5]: -0.10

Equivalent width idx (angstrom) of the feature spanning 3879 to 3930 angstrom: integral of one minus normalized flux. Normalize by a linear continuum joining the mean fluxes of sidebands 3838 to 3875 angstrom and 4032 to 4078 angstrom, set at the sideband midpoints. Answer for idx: 4.6 angstrom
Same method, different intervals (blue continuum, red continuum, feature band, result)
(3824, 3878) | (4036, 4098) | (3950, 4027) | 1.9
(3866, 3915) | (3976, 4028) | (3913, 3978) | 8.4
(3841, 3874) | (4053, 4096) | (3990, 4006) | -1.1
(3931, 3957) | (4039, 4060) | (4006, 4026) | -1.6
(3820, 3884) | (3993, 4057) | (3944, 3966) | 2.2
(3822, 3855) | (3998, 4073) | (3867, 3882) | -2.7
